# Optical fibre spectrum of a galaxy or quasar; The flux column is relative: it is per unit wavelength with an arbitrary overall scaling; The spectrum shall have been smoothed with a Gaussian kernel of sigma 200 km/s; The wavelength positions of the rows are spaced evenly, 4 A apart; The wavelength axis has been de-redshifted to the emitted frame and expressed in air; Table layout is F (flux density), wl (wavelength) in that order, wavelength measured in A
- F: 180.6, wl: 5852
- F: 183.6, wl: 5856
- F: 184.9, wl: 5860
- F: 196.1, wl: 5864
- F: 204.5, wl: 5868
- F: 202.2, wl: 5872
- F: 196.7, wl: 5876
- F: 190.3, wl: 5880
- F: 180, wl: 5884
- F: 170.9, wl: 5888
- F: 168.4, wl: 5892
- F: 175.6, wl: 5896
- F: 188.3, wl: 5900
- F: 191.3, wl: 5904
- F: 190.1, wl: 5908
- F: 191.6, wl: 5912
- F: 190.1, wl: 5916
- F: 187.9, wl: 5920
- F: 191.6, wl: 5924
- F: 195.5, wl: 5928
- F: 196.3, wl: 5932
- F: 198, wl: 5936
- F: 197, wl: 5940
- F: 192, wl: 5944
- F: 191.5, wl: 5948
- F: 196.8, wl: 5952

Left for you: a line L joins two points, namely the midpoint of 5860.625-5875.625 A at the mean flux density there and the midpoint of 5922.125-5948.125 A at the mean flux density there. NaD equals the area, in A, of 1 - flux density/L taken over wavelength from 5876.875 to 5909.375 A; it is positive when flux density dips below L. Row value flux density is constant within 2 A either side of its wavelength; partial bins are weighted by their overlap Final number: 2.5 A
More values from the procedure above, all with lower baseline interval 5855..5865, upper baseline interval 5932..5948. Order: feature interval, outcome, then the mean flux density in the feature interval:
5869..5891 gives 0.2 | 188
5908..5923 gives 0.2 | 190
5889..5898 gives 0.9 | 172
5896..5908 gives 0.3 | 187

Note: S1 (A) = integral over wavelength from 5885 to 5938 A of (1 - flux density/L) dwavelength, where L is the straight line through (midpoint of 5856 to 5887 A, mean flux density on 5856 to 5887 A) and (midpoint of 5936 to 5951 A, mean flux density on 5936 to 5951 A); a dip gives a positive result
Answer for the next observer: 1.69 A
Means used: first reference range 192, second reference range 194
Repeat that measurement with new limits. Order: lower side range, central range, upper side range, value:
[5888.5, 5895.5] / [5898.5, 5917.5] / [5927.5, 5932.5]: -1.0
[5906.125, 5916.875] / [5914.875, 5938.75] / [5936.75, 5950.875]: -0.1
